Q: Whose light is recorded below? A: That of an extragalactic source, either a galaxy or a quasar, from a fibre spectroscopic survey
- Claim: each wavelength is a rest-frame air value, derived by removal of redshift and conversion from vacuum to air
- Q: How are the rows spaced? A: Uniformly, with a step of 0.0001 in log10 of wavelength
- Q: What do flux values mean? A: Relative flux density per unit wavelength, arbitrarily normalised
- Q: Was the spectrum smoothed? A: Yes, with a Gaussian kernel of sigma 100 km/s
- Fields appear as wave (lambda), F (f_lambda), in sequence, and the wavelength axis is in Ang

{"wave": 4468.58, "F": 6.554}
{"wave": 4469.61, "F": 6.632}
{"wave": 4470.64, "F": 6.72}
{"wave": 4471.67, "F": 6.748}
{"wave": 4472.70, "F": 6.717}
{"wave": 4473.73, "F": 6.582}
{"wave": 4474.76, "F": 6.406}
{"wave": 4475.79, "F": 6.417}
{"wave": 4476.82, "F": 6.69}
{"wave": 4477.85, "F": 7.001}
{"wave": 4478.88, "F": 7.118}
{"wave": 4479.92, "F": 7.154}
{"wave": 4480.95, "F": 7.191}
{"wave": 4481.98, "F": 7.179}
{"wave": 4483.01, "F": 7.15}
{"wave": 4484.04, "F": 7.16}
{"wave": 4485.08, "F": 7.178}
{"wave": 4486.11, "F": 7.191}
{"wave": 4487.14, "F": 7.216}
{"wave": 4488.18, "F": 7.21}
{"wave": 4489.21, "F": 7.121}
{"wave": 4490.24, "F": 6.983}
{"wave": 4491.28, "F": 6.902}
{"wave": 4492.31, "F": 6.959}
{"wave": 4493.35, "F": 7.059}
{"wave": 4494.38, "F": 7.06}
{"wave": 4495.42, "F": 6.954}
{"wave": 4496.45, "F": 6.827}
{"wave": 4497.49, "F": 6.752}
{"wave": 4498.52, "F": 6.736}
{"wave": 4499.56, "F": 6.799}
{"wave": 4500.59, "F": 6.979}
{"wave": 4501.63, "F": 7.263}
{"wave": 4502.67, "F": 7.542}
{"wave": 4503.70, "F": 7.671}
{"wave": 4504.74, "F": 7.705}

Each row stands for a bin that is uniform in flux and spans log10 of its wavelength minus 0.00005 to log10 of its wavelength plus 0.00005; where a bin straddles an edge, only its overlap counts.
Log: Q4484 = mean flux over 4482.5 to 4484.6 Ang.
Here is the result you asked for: 7.14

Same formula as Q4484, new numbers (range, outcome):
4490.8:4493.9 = 6.98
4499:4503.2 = 7.15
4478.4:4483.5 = 7.15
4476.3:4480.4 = 6.98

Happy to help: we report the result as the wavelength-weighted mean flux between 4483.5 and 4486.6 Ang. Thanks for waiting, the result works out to 7.17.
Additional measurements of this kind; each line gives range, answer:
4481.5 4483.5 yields 7.17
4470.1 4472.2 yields 6.73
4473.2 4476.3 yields 6.47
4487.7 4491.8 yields 7.06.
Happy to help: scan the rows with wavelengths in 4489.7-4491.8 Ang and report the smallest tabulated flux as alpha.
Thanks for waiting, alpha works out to 6.902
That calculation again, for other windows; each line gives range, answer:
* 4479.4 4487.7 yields 7.15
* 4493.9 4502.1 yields 6.736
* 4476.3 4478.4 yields 6.69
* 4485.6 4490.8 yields 6.983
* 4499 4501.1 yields 6.799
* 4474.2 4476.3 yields 6.406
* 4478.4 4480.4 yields 7.118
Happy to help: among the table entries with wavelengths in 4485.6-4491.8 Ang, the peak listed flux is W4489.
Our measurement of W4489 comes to 7.216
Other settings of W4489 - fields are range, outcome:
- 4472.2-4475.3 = 6.717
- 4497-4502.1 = 7.263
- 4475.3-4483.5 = 7.191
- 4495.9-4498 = 6.827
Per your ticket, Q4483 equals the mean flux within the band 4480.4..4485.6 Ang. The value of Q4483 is 7.18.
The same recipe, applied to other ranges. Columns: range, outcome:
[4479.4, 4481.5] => 7.17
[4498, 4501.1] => 6.85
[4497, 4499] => 6.76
